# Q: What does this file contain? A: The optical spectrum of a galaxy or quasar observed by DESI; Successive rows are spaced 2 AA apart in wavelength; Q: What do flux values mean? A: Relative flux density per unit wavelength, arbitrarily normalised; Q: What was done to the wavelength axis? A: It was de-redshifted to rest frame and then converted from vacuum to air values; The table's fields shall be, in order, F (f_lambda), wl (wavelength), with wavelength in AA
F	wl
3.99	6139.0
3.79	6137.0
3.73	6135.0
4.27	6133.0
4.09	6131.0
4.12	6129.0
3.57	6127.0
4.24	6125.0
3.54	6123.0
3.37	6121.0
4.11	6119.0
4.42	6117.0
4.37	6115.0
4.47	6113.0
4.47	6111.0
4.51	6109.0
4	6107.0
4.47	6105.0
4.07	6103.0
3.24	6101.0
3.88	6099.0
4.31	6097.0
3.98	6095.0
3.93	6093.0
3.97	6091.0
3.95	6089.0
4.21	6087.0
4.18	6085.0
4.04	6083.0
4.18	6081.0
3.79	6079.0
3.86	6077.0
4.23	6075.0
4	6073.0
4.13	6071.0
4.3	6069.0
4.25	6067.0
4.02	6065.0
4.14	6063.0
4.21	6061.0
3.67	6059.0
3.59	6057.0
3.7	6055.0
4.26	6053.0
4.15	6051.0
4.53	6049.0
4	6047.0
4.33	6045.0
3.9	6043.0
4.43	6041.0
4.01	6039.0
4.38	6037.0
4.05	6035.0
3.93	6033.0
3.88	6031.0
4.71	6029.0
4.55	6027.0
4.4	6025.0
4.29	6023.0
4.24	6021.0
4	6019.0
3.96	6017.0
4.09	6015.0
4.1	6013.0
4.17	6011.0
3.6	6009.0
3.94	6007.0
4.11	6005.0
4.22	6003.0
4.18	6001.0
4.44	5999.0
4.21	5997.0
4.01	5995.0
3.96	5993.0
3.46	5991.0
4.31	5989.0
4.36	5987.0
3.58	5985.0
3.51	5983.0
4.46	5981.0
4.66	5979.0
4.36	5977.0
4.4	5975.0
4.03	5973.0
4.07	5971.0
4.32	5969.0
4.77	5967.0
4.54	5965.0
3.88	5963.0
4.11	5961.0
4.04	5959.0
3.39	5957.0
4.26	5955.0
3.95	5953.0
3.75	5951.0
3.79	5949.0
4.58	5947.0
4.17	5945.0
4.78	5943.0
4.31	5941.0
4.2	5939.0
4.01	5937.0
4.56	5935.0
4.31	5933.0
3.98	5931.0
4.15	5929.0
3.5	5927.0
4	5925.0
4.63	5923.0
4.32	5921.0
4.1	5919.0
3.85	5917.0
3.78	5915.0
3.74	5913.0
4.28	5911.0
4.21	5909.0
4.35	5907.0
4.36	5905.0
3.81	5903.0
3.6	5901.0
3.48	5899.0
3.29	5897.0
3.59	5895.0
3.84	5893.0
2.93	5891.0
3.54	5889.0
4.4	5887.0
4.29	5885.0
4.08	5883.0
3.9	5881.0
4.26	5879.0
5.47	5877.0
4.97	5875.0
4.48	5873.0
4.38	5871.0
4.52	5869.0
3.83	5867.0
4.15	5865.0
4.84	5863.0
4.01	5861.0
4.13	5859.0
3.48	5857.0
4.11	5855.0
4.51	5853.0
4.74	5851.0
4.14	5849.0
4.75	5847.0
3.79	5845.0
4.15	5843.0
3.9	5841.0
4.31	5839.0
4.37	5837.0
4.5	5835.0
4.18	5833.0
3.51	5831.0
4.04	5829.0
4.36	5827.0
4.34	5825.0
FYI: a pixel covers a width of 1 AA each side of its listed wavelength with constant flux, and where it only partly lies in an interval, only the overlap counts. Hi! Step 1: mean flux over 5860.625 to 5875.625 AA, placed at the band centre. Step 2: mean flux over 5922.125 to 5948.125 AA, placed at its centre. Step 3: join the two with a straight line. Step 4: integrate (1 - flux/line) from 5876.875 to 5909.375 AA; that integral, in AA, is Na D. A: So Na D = 3.2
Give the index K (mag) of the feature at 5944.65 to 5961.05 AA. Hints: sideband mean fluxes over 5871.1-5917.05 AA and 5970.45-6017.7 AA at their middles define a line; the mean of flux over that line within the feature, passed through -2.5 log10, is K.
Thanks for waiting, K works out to 0.02 mag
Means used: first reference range 4.03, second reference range 4.09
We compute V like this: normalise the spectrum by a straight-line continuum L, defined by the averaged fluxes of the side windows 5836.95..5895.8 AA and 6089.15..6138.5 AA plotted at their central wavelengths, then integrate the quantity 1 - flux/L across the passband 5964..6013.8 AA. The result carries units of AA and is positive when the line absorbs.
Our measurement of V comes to -0.4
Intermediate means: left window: 4.19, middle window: 4.15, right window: 4.04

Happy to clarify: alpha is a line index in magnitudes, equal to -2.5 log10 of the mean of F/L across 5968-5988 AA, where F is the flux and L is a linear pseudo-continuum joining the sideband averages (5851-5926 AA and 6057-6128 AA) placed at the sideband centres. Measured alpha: -0.02 mag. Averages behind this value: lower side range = 4.1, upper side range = 4.05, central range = 4.17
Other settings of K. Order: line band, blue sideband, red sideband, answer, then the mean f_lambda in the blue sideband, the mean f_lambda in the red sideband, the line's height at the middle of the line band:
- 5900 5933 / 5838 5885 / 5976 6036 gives 0.05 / 4.3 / 4.12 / 4.23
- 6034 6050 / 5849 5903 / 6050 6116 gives -0.03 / 4.1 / 4.08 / 4.08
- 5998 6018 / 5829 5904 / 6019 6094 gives 0.01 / 4.11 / 4.12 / 4.12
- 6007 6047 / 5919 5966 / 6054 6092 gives -0.02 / 4.14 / 4.02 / 4.06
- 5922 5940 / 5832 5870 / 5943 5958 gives -0.02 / 4.23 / 4.04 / 4.08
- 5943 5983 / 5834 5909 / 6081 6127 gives -0.02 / 4.14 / 4.07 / 4.11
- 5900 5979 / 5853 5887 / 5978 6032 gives 0.02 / 4.32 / 4.13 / 4.22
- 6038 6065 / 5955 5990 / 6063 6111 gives 0.01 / 4.17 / 4.08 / 4.1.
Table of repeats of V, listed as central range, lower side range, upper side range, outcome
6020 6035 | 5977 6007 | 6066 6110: -0.65 AA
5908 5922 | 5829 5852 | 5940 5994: 0.43 AA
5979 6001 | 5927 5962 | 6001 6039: 0.36 AA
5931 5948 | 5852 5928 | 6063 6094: -1.11 AA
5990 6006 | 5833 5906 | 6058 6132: 0.08 AA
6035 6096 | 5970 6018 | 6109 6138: -0.07 AA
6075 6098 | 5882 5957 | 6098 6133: 0.05 AA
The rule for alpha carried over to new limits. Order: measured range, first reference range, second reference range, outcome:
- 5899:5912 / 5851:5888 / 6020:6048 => 0.066 mag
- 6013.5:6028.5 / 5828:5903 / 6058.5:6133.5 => -0.038 mag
